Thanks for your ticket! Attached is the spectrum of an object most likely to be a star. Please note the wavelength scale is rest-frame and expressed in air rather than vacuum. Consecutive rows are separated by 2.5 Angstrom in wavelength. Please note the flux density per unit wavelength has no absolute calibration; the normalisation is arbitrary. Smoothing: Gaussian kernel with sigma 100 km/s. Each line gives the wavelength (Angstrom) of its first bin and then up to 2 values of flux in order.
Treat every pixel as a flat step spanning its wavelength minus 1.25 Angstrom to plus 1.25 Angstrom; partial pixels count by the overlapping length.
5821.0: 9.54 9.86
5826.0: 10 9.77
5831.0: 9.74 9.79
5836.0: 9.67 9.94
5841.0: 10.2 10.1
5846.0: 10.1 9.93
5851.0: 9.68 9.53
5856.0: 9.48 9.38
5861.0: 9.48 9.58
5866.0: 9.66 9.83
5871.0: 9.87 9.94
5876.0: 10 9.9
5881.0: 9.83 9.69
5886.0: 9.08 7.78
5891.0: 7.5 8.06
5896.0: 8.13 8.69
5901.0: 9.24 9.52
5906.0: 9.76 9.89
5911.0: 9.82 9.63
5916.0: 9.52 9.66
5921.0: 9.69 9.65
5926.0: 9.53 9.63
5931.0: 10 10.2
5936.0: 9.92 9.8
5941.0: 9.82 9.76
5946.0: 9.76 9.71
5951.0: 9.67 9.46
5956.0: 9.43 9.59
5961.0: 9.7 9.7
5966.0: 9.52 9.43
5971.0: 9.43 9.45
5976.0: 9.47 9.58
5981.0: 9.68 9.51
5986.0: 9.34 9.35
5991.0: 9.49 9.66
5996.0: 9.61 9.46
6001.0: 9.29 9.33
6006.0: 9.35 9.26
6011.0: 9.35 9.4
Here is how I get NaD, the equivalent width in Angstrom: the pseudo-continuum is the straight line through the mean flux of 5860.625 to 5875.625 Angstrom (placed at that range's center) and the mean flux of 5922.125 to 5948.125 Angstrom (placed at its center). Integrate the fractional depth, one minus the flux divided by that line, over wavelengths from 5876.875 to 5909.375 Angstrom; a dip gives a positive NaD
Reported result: 2.6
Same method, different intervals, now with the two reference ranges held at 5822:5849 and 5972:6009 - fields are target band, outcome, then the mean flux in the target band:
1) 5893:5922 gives 1.1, 9.33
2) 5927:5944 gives -0.5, 9.88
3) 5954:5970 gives 0.0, 9.55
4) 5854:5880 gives 0.3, 9.71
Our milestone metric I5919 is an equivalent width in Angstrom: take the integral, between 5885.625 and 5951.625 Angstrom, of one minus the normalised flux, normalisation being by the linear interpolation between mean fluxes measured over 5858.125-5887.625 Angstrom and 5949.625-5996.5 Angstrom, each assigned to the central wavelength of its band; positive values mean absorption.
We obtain 1.5 Angstrom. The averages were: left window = 9.67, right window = 9.53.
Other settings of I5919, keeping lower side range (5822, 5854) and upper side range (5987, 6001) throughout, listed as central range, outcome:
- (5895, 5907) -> 0.8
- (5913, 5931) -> 0.0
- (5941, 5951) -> -0.1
